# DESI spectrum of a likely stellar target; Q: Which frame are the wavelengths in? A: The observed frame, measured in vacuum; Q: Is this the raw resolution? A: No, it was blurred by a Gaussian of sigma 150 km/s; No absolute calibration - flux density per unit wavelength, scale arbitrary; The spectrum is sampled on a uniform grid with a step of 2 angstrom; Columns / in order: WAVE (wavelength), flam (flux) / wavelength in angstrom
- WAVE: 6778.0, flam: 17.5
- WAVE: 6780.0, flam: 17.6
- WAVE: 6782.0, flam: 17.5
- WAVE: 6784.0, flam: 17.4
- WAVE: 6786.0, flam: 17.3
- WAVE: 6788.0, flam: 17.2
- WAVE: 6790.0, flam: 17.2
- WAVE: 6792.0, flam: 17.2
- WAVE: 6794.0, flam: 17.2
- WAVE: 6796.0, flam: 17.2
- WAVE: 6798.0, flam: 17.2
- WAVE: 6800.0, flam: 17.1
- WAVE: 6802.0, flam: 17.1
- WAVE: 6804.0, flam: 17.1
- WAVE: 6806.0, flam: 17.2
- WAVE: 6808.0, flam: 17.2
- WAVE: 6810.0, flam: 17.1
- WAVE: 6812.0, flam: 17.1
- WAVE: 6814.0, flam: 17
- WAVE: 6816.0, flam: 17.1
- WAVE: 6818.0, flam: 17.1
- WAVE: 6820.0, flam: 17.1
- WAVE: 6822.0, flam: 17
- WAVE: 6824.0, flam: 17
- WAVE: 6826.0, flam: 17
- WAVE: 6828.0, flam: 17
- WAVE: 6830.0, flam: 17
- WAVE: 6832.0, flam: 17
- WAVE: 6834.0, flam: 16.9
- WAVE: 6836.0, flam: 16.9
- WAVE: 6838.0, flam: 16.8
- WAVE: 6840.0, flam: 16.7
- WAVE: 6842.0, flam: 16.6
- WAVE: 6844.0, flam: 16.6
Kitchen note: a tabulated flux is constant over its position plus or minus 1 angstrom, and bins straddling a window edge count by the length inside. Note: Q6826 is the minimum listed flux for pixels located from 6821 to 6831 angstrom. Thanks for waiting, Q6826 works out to 17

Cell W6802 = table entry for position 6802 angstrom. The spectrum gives 17.1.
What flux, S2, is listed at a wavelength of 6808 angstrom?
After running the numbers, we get 17.2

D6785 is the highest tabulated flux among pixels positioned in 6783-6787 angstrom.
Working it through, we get 17.4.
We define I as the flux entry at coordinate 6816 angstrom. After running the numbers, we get 17.1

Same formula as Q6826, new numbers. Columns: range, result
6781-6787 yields 17.3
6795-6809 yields 17.1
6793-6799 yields 17.2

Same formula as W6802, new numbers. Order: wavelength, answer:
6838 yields 16.8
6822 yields 17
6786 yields 17.3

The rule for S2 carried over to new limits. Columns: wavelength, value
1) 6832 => 17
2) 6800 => 17.1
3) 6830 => 17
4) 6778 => 17.5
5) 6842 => 16.6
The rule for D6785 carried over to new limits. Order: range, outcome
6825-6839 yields 17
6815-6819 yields 17.1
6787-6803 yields 17.2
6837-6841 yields 16.8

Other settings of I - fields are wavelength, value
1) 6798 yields 17.2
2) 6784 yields 17.4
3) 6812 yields 17.1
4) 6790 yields 17.2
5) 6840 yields 16.7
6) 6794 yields 17.2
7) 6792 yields 17.2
